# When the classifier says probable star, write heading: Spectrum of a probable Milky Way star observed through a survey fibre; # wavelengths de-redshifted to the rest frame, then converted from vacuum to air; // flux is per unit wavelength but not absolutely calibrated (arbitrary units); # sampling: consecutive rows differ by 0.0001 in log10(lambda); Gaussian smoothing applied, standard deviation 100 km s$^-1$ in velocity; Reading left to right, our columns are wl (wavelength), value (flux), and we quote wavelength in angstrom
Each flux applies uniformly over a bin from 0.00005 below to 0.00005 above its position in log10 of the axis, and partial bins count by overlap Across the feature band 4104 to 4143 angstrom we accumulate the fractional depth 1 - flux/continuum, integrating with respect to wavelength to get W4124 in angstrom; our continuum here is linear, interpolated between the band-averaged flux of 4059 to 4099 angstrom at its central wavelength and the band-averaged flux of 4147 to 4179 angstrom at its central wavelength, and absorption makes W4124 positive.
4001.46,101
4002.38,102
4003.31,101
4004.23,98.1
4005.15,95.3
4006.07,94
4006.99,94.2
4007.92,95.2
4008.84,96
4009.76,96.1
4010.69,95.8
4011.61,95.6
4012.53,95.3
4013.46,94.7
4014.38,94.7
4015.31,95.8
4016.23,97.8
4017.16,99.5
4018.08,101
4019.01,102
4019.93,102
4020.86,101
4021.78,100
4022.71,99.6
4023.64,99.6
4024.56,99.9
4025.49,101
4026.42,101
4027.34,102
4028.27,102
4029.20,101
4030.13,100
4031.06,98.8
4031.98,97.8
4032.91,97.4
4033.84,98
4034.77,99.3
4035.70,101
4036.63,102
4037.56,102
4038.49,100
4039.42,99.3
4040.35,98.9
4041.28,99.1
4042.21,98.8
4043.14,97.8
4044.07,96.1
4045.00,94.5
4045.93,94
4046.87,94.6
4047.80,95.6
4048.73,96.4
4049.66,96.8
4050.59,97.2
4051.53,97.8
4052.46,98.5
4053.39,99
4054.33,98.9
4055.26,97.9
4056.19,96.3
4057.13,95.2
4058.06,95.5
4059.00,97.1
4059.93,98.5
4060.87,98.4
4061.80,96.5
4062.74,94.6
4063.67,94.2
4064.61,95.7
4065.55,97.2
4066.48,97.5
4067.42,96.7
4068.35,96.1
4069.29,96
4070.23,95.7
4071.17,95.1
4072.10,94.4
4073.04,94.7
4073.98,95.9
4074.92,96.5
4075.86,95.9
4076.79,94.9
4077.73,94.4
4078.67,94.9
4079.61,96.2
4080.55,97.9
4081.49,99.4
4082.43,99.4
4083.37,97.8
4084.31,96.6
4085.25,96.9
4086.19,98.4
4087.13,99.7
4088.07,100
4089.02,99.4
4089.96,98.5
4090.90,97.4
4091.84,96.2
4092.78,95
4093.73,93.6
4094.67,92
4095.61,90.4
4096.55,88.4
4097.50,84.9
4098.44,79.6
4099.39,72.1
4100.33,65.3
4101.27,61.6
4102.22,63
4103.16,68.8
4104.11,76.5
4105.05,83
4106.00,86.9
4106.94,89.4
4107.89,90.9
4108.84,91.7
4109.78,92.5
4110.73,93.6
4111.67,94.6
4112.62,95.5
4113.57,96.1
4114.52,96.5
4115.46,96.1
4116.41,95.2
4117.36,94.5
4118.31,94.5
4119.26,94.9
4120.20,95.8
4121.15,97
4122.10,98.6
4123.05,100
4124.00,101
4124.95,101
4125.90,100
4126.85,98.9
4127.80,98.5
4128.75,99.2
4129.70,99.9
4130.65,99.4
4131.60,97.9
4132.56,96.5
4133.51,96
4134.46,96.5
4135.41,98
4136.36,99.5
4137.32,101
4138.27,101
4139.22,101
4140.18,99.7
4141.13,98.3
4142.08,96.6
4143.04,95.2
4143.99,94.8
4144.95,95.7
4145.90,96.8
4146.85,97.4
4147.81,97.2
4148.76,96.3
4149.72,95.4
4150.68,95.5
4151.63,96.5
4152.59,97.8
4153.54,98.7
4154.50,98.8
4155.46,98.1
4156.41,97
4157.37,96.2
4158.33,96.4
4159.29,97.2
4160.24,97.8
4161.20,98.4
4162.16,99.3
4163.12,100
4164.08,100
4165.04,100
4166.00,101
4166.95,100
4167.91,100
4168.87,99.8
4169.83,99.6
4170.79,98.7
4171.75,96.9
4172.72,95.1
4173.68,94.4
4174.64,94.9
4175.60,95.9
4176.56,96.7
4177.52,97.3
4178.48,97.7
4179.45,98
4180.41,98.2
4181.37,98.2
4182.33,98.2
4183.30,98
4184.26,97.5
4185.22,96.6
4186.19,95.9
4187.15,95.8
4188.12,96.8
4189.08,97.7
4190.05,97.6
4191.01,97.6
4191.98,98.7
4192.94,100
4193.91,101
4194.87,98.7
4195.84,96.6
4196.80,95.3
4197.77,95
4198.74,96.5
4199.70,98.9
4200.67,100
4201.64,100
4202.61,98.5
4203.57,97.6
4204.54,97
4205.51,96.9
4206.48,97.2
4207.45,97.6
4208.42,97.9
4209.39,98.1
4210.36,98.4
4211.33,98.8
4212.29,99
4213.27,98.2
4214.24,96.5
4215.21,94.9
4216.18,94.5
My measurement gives 0.2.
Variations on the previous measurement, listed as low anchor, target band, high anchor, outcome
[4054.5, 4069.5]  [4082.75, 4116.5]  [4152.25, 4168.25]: 2.8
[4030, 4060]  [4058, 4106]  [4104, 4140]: 2.5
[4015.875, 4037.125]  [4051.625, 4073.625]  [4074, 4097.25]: 0.3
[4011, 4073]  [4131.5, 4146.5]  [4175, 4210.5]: 0.0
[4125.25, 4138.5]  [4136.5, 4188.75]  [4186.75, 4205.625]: 0.3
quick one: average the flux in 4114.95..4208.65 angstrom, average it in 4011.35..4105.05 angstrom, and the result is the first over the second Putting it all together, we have 1.0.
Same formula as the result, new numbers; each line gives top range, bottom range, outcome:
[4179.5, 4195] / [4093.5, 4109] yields 1.21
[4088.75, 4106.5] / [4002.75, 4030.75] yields 0.85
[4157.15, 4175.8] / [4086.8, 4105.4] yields 1.15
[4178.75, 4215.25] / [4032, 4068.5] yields 1.00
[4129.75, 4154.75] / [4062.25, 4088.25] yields 1.01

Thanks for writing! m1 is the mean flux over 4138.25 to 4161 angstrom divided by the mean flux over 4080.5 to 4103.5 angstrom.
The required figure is 1.1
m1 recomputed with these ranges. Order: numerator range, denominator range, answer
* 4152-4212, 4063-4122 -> 1.06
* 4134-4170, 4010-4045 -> 0.99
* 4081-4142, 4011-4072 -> 0.95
